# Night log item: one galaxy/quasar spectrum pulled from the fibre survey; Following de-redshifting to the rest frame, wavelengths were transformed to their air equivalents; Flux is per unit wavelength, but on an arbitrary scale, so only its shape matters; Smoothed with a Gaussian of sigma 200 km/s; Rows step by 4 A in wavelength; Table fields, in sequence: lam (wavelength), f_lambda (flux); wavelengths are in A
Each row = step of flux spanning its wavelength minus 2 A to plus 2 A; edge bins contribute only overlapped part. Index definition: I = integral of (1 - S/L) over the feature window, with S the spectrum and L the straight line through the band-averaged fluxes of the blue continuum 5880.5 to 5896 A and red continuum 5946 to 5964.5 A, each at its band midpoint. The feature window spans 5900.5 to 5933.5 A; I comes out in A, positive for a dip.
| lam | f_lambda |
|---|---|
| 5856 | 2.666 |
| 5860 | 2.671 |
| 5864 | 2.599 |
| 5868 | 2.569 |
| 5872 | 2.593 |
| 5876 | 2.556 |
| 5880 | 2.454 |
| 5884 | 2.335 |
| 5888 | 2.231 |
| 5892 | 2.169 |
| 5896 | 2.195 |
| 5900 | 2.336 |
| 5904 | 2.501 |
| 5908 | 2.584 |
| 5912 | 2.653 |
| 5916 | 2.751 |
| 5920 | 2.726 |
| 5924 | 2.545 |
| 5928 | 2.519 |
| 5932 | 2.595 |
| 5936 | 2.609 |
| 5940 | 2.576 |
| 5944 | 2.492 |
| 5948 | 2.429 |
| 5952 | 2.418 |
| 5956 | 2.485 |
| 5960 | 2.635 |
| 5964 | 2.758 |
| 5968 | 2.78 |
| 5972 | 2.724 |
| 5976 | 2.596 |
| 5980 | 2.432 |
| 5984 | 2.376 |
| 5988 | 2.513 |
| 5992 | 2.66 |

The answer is -3.1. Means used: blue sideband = 2.26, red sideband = 2.53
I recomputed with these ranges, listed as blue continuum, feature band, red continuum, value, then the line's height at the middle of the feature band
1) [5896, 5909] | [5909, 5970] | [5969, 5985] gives -2.7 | 2.49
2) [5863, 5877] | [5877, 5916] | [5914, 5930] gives 3.0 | 2.61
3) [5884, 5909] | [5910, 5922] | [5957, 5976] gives -1.4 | 2.43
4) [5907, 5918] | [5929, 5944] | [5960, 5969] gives 0.7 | 2.7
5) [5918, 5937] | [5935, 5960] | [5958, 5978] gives 1.3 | 2.65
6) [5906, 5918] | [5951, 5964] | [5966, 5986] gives 0.2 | 2.61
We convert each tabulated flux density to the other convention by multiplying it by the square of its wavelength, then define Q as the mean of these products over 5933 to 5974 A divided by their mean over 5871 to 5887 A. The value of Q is 1.08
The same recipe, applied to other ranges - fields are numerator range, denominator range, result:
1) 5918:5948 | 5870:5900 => 1.11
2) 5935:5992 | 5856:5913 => 1.07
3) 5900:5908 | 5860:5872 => 0.97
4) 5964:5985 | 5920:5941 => 1.02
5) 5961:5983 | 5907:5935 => 1.02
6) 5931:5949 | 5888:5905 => 1.13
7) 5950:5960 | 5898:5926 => 0.98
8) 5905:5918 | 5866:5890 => 1.09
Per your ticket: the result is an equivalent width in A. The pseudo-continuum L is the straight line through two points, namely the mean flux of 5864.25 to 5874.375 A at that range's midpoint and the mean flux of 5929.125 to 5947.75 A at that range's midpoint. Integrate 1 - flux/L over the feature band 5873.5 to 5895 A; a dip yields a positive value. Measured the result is 1.91 A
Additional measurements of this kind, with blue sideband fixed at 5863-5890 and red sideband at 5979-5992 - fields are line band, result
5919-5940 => -1.0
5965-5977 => -1.2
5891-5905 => 1.0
